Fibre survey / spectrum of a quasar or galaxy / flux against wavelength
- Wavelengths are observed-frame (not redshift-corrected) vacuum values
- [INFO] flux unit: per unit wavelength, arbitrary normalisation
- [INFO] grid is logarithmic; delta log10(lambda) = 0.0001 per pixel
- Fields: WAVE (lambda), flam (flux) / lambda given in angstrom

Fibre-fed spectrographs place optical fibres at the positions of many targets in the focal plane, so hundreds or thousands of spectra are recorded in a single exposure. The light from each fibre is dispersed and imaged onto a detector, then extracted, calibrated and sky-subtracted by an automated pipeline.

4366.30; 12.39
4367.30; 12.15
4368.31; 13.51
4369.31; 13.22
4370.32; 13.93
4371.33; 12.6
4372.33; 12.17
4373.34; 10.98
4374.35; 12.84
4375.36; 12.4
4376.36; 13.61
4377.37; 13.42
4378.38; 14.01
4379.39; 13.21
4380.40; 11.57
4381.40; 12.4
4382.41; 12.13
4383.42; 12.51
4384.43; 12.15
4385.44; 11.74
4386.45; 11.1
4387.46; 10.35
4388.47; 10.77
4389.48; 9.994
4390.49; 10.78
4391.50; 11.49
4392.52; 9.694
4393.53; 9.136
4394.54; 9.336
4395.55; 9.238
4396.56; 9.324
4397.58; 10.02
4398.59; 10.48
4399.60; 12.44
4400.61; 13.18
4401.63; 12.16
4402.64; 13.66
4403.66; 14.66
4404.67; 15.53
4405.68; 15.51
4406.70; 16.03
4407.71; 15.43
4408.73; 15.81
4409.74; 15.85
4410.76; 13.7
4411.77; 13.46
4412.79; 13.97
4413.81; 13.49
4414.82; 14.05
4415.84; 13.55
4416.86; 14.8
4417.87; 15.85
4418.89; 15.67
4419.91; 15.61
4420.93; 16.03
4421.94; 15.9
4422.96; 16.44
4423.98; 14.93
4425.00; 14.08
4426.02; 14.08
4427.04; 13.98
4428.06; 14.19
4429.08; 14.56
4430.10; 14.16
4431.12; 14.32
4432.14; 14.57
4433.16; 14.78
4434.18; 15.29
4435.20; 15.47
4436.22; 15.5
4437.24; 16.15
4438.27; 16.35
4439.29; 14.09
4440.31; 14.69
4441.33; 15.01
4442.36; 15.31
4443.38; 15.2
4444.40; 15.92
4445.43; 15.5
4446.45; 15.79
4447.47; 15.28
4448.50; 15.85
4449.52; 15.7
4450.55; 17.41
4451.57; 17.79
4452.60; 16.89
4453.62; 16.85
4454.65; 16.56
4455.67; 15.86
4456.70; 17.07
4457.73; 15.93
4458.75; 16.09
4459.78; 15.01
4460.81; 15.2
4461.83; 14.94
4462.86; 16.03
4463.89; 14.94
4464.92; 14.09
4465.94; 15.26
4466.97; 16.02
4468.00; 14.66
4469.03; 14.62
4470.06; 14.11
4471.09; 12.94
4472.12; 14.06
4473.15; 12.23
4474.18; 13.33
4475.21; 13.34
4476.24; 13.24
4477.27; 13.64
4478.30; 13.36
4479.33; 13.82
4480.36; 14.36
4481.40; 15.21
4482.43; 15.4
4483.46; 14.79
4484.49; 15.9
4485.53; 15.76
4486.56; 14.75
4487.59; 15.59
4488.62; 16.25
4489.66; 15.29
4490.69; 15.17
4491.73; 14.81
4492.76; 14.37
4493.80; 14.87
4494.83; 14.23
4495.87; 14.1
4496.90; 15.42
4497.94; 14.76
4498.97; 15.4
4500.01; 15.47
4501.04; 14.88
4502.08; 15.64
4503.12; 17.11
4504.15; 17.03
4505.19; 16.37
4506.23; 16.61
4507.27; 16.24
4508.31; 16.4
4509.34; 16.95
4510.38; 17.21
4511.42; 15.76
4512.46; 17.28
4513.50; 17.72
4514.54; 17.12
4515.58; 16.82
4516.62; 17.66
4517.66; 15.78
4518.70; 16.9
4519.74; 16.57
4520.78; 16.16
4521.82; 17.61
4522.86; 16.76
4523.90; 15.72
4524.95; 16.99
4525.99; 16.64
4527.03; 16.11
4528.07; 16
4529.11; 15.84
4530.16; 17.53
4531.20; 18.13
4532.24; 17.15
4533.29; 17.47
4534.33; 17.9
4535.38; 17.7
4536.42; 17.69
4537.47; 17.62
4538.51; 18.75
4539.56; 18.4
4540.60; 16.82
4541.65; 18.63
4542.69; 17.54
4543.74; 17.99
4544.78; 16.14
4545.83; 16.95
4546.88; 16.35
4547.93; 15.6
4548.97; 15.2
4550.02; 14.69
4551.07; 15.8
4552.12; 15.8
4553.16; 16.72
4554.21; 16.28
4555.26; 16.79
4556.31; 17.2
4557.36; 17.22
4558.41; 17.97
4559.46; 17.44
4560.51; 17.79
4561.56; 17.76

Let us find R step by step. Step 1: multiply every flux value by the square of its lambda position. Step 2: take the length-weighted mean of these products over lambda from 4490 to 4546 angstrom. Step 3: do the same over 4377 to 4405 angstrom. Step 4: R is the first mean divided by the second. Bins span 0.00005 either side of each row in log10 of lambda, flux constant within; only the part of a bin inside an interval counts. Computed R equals 1.5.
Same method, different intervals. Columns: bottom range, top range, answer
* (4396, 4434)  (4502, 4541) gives 1.25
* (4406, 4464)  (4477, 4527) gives 1.06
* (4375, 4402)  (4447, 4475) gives 1.39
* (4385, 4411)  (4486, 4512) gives 1.34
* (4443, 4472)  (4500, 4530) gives 1.09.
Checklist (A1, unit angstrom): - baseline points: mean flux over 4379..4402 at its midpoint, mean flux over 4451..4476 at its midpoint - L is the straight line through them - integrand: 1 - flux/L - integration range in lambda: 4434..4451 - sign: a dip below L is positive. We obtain -1.9 angstrom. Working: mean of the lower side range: 11.1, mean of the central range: 15.6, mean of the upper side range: 15.1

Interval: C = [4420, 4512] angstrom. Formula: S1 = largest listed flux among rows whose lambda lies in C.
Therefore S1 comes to 17.79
